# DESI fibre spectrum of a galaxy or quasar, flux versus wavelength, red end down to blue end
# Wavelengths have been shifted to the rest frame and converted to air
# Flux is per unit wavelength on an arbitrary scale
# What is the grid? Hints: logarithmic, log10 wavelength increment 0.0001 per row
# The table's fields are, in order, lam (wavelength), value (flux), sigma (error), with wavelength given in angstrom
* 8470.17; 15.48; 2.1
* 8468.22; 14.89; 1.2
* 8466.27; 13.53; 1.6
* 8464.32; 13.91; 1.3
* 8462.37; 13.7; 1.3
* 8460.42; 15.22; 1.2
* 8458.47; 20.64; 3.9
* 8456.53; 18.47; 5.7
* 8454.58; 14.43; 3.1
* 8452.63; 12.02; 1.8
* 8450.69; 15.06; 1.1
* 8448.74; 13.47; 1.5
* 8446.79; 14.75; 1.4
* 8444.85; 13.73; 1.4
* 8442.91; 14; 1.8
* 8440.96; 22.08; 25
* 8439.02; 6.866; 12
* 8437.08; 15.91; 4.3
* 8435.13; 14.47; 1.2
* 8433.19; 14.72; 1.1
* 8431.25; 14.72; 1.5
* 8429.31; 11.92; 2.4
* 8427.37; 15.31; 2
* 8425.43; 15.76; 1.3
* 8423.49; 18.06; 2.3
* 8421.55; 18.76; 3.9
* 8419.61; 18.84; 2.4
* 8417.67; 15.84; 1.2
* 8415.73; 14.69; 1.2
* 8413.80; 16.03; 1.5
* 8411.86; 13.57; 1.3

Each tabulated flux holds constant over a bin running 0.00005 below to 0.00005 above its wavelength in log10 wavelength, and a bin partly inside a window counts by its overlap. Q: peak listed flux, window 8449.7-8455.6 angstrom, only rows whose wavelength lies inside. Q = 15.06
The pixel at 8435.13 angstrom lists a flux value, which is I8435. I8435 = 14.47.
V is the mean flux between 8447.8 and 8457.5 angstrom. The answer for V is 14.7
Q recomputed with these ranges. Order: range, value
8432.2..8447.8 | 22.08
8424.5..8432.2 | 15.76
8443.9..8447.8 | 14.75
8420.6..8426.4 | 18.76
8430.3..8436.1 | 14.72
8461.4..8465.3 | 13.91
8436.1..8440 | 15.91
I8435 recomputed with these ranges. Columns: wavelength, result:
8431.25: 14.72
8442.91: 14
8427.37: 15.31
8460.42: 15.22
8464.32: 13.91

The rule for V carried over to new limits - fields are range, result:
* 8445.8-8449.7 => 14.1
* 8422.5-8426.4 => 16.9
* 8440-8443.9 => 18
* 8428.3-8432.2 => 13.3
